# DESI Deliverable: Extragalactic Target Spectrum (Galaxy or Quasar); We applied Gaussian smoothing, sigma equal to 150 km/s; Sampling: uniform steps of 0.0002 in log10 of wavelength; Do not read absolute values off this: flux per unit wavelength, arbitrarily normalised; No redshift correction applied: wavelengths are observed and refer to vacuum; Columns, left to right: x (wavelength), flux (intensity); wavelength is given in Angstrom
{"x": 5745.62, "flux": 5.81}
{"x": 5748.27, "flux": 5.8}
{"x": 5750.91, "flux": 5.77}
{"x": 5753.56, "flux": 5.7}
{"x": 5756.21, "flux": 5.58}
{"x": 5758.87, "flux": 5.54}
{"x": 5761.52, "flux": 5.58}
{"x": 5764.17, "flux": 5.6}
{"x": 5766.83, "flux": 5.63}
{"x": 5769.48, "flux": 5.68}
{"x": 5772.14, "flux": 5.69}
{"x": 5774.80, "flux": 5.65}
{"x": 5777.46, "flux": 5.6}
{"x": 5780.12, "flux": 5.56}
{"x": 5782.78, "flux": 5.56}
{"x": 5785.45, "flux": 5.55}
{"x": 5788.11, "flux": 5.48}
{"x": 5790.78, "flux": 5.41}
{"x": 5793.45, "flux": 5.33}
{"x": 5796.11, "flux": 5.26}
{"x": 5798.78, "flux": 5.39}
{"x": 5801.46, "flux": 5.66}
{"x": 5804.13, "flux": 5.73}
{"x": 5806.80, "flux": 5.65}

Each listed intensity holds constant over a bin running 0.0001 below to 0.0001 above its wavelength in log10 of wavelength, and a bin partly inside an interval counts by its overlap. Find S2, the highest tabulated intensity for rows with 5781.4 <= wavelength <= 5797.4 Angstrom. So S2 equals 5.56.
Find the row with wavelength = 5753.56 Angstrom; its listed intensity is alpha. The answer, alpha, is 5.7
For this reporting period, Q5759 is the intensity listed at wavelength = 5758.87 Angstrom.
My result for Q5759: 5.54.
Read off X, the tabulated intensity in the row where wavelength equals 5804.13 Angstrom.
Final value 5.73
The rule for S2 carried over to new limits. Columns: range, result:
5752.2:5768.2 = 5.7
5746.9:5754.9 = 5.8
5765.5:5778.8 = 5.69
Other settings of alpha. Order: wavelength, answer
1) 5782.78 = 5.56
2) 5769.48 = 5.68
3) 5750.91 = 5.77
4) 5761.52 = 5.58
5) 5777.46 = 5.6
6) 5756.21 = 5.58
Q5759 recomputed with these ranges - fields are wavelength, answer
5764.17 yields 5.6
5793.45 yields 5.33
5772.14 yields 5.69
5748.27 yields 5.8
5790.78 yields 5.41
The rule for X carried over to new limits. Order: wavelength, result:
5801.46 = 5.66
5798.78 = 5.39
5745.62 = 5.81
